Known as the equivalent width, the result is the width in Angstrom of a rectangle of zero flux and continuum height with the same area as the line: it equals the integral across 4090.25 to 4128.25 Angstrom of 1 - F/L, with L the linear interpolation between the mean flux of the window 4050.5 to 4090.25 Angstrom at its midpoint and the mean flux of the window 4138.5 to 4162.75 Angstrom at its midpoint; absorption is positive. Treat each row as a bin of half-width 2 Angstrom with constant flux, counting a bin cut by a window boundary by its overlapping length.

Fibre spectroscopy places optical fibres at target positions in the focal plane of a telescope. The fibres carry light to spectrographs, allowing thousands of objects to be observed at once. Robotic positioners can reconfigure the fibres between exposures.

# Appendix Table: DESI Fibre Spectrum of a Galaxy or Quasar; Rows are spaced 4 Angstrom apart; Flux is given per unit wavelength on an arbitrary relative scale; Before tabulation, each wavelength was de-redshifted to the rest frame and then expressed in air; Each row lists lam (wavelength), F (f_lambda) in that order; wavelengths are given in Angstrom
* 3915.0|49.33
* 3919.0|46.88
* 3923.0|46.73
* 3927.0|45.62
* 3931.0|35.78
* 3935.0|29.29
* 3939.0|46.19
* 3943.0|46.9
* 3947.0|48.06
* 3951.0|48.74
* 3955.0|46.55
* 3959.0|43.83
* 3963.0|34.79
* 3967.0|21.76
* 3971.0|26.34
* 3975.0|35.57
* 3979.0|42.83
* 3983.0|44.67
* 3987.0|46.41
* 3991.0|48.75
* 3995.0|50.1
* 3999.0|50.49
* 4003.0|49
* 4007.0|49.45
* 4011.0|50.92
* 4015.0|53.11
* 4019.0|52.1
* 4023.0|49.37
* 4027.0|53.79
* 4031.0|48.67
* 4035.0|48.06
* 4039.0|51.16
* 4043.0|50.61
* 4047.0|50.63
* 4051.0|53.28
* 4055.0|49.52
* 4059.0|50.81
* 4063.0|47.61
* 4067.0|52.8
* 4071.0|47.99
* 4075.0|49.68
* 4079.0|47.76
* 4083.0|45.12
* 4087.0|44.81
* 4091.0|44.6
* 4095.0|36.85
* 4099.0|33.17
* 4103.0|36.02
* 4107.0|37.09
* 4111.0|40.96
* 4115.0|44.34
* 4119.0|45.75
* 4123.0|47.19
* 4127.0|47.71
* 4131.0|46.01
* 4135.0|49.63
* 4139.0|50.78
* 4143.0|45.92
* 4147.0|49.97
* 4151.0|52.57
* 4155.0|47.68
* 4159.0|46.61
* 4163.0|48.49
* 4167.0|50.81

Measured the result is 5.91 Angstrom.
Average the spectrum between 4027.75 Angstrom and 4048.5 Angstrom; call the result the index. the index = 50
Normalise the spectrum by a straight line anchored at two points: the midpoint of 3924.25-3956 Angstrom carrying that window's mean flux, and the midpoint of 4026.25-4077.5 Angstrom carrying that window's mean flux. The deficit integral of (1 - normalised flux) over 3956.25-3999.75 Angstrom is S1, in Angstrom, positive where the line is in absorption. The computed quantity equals 5.2 Angstrom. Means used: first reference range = 43.4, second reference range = 50.2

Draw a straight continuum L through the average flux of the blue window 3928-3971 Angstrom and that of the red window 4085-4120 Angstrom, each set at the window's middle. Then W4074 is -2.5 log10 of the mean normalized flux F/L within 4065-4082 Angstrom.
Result -0.22 mag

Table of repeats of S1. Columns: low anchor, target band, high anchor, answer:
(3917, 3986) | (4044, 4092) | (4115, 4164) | -3.85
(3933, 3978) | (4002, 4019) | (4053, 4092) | -2.97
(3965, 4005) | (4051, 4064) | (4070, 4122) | -2.40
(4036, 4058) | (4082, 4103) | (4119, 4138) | 3.78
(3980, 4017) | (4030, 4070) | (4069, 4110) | -4.52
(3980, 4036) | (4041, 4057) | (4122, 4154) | -0.56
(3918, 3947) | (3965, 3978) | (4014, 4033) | 4.88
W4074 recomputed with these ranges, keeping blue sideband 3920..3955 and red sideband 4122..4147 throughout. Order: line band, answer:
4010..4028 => -0.14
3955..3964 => 0.07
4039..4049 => -0.10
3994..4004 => -0.11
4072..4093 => 0.01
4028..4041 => -0.09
